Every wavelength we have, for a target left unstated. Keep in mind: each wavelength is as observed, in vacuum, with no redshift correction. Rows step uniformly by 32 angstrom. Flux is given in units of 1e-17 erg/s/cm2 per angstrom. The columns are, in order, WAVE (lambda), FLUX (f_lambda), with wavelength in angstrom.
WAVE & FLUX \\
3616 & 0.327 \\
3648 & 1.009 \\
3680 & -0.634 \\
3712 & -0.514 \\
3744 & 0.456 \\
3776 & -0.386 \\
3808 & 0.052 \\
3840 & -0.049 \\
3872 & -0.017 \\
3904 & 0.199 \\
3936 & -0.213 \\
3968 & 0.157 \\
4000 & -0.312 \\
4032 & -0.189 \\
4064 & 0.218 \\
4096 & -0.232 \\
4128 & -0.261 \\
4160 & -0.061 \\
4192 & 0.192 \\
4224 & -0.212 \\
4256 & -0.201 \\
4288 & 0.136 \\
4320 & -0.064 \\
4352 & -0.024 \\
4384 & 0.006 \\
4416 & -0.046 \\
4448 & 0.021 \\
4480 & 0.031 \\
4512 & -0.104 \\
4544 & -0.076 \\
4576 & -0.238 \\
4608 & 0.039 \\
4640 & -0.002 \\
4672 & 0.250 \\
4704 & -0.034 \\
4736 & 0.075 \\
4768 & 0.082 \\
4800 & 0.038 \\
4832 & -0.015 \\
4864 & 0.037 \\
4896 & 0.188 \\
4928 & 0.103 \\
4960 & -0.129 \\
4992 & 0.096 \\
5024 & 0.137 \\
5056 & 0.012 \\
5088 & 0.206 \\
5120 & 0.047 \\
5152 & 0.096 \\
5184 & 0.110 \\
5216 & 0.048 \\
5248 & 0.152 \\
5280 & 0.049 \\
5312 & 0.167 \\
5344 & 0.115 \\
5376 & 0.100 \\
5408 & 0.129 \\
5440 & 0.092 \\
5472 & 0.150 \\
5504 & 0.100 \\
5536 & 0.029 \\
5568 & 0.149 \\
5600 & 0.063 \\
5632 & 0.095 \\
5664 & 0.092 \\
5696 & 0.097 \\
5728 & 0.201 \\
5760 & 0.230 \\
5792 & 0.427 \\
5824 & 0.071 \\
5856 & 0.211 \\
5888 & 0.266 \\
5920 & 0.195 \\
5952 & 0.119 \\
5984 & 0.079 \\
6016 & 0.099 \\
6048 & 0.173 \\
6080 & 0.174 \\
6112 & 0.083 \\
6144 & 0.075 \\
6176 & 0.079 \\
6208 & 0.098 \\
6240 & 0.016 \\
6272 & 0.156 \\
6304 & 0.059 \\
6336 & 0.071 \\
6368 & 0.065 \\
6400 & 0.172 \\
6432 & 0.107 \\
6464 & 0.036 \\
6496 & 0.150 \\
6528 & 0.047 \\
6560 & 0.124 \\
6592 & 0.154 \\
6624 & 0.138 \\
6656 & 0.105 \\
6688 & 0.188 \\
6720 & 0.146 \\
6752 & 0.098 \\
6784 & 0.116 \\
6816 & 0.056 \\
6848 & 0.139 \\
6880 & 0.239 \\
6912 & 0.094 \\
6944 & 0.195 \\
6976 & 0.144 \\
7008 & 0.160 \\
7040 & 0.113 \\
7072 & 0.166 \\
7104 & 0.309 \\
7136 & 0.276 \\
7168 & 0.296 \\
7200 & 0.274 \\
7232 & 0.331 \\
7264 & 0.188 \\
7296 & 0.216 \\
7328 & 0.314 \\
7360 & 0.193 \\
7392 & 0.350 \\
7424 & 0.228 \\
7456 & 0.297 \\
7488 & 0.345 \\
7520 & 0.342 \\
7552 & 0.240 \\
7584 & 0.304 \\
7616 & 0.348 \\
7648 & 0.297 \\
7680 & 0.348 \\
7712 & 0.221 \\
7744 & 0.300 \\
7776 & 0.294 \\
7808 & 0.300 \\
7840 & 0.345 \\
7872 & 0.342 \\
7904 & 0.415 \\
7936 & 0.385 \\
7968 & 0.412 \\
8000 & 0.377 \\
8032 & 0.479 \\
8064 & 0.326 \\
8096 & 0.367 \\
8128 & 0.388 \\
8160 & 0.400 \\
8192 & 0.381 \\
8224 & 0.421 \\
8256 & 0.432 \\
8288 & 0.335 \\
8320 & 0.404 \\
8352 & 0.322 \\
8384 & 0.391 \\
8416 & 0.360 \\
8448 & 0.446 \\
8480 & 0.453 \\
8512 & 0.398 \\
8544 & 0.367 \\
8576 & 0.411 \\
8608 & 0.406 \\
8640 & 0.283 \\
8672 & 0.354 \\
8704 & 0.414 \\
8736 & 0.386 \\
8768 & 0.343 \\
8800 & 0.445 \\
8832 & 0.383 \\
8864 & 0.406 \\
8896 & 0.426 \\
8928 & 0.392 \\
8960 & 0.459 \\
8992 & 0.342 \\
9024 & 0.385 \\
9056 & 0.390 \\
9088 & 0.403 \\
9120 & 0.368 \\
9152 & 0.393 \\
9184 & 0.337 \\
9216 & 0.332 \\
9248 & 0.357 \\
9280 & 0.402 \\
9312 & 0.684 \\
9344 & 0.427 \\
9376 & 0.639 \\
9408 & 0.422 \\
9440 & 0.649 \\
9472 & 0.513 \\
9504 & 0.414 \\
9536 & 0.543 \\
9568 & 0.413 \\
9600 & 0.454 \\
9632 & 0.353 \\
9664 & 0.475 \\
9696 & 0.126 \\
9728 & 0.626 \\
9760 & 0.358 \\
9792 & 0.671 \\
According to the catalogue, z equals 0.777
